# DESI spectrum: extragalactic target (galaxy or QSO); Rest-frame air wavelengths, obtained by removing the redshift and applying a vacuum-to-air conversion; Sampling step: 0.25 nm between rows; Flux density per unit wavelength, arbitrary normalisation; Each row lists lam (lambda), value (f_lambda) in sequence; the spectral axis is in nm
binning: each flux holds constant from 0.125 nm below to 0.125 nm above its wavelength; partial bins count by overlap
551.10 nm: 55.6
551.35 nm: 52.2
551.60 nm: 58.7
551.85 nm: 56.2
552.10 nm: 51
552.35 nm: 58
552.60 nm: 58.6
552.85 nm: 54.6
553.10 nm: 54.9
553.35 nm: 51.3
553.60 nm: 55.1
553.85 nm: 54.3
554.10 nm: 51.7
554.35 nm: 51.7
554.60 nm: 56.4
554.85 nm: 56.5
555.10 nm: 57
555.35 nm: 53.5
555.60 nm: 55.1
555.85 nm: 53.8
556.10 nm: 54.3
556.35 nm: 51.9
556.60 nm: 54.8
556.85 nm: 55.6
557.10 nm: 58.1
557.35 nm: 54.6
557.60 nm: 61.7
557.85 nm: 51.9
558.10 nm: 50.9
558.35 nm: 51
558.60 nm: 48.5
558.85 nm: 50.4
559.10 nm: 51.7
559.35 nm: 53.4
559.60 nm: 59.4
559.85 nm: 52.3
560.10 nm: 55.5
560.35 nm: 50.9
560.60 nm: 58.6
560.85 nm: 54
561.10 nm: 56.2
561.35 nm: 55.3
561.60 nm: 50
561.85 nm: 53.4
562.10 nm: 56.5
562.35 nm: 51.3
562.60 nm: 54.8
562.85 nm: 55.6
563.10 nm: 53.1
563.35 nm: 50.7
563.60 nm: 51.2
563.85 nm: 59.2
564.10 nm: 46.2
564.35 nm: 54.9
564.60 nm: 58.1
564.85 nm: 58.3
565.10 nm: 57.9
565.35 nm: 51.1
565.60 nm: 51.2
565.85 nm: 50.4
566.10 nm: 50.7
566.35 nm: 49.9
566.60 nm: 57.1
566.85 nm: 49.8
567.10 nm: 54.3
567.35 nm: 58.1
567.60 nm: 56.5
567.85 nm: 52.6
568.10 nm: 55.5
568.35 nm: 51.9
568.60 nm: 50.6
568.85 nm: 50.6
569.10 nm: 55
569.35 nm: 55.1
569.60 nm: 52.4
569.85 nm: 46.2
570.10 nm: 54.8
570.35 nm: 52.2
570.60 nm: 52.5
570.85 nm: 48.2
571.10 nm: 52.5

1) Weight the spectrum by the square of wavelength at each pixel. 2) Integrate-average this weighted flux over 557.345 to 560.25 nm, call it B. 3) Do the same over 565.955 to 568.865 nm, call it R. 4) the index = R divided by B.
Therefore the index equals 1.03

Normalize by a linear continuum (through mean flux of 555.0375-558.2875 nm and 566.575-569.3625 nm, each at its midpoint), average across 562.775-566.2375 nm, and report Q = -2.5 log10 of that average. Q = 0.01 mag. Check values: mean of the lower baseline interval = 54.7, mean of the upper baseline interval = 53.8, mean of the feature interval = 53.4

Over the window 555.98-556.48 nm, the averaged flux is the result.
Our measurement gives 53.1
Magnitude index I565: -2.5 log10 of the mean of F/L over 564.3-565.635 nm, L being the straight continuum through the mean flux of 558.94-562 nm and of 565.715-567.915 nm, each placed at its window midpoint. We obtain -0.04 mag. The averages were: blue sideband 54.2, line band 55.5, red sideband 53.3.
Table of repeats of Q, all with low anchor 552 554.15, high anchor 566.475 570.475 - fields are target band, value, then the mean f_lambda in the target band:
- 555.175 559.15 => 0.01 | 53.7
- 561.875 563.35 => 0.00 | 53.9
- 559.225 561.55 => -0.02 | 54.9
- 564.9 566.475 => 0.03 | 52.2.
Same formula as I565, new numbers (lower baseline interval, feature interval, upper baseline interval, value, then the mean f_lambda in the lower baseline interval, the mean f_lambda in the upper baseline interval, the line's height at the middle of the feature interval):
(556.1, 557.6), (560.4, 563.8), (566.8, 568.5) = 0.019 mag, 55.5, 54.2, 54.9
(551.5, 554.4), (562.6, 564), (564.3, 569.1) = 0.001 mag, 54.7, 53.7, 53.9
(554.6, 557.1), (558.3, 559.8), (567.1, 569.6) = 0.045 mag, 55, 53.9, 54.7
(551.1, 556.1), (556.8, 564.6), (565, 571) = -0.002 mag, 54.8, 52.7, 53.7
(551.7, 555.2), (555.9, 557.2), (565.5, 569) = -0.009 mag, 54.8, 52.8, 54.4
